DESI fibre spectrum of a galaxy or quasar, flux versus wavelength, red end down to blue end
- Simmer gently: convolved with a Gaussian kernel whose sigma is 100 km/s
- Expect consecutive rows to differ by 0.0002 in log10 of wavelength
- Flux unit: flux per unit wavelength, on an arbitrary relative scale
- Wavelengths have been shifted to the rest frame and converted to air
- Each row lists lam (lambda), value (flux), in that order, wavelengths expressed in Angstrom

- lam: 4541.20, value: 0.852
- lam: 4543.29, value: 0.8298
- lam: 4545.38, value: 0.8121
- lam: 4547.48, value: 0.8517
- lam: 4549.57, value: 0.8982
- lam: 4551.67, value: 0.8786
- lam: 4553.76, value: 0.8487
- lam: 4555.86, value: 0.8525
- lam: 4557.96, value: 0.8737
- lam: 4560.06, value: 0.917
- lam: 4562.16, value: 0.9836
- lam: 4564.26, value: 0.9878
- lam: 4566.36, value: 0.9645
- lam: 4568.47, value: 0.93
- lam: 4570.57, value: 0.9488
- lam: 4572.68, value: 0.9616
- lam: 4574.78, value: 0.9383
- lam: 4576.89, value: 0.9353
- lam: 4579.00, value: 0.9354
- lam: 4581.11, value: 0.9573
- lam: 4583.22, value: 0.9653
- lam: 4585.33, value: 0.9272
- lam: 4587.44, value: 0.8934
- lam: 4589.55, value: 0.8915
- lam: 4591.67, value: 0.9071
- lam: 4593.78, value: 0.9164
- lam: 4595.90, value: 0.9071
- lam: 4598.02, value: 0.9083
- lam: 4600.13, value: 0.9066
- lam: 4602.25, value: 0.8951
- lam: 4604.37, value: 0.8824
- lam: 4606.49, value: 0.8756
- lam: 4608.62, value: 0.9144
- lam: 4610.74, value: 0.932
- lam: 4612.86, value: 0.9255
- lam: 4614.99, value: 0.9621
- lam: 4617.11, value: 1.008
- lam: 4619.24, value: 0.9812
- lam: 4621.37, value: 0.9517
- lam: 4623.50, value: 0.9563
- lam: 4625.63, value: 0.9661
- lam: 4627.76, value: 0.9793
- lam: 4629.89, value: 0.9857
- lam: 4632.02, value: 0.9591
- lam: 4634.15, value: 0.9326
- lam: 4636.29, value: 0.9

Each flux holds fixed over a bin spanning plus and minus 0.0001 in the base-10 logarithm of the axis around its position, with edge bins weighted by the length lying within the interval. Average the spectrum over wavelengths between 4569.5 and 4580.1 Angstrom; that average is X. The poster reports 0.944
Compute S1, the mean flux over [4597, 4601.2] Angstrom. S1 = 0.909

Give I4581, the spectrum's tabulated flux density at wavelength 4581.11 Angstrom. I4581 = 0.9573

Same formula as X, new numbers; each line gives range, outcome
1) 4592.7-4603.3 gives 0.907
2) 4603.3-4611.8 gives 0.901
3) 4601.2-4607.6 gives 0.884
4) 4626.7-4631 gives 0.983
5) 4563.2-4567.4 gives 0.977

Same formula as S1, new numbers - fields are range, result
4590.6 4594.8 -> 0.911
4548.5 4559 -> 0.871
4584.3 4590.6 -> 0.905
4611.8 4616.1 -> 0.945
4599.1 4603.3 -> 0.901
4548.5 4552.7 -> 0.888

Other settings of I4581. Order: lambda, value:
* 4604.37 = 0.8824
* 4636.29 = 0.9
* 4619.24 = 0.9812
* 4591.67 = 0.9071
